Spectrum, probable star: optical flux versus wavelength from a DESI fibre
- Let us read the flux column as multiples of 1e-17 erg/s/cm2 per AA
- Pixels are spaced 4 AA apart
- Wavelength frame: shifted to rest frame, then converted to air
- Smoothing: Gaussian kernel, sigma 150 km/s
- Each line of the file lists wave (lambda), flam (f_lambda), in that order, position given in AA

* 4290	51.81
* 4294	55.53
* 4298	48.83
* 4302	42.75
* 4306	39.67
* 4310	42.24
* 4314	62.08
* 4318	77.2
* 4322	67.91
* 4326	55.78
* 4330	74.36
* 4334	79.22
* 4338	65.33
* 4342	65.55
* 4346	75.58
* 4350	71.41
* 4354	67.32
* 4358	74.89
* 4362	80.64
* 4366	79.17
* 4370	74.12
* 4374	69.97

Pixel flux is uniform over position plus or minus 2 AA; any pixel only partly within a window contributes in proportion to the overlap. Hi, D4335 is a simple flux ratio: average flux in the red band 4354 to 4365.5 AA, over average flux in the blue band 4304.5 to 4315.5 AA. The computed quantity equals 1.59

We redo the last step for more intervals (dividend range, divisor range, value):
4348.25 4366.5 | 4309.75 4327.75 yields 1.18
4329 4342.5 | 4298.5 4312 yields 1.69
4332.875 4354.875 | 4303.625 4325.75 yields 1.23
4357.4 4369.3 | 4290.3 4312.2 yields 1.68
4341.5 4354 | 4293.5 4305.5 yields 1.51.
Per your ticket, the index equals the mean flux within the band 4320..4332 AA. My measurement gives 66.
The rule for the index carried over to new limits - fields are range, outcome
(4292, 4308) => 46.7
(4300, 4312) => 41.6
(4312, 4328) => 65.7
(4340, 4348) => 70.6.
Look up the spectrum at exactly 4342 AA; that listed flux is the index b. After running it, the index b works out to 65.55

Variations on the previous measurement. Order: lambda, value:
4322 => 67.91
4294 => 55.53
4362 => 80.64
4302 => 42.75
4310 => 42.24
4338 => 65.33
